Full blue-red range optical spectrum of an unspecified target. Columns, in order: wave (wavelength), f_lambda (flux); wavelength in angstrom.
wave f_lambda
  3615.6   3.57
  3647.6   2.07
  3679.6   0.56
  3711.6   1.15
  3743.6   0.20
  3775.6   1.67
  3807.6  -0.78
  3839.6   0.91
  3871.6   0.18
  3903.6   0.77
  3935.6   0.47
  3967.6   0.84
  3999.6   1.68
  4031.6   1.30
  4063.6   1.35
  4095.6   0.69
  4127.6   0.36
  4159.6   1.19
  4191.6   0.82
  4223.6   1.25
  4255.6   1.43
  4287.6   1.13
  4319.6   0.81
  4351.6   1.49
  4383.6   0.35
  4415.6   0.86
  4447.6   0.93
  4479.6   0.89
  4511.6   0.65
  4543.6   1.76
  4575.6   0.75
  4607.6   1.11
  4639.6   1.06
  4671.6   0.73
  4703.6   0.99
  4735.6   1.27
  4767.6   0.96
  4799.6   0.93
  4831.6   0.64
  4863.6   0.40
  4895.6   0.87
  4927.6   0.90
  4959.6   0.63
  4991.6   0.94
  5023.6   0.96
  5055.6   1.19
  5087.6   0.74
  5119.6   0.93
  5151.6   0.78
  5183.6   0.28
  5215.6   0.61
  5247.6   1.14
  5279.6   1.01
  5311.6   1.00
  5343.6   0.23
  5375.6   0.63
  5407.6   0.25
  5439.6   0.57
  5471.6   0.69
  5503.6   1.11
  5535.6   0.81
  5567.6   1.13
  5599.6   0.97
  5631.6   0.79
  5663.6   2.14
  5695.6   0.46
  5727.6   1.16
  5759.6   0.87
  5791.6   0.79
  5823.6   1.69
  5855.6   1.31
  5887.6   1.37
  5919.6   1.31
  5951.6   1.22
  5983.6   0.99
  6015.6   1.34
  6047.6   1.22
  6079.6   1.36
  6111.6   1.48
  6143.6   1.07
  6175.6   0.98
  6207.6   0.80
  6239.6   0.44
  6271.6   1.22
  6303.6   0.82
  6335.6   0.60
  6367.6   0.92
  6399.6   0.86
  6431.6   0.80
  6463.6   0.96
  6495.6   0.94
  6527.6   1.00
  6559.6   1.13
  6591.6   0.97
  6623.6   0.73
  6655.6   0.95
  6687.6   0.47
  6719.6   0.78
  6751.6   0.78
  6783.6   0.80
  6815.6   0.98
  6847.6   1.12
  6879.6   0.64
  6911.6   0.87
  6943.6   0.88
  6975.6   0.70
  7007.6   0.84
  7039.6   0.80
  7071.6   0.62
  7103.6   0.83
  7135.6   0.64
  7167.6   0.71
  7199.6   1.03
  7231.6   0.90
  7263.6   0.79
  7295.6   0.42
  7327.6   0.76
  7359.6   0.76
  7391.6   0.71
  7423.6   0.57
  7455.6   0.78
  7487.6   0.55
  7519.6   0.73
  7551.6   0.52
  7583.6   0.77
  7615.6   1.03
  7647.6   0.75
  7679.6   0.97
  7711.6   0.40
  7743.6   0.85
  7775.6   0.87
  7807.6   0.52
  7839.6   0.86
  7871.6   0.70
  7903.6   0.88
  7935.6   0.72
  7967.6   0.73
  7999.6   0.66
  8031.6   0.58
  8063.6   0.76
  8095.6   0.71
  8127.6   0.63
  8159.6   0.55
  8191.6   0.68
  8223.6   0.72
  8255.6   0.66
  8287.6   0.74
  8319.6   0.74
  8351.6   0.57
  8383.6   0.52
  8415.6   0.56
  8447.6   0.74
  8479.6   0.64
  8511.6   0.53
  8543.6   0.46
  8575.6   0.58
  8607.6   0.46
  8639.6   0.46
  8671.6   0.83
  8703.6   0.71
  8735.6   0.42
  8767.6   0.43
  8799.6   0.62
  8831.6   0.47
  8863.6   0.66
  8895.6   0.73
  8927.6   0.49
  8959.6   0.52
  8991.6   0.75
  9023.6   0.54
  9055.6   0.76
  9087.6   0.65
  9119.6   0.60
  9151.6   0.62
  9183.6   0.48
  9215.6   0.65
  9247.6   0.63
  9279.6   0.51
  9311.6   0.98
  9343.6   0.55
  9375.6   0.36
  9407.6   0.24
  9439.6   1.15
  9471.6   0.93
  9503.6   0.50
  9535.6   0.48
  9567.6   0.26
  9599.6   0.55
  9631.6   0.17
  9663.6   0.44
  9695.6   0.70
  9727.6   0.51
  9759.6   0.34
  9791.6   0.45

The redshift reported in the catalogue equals 0.52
